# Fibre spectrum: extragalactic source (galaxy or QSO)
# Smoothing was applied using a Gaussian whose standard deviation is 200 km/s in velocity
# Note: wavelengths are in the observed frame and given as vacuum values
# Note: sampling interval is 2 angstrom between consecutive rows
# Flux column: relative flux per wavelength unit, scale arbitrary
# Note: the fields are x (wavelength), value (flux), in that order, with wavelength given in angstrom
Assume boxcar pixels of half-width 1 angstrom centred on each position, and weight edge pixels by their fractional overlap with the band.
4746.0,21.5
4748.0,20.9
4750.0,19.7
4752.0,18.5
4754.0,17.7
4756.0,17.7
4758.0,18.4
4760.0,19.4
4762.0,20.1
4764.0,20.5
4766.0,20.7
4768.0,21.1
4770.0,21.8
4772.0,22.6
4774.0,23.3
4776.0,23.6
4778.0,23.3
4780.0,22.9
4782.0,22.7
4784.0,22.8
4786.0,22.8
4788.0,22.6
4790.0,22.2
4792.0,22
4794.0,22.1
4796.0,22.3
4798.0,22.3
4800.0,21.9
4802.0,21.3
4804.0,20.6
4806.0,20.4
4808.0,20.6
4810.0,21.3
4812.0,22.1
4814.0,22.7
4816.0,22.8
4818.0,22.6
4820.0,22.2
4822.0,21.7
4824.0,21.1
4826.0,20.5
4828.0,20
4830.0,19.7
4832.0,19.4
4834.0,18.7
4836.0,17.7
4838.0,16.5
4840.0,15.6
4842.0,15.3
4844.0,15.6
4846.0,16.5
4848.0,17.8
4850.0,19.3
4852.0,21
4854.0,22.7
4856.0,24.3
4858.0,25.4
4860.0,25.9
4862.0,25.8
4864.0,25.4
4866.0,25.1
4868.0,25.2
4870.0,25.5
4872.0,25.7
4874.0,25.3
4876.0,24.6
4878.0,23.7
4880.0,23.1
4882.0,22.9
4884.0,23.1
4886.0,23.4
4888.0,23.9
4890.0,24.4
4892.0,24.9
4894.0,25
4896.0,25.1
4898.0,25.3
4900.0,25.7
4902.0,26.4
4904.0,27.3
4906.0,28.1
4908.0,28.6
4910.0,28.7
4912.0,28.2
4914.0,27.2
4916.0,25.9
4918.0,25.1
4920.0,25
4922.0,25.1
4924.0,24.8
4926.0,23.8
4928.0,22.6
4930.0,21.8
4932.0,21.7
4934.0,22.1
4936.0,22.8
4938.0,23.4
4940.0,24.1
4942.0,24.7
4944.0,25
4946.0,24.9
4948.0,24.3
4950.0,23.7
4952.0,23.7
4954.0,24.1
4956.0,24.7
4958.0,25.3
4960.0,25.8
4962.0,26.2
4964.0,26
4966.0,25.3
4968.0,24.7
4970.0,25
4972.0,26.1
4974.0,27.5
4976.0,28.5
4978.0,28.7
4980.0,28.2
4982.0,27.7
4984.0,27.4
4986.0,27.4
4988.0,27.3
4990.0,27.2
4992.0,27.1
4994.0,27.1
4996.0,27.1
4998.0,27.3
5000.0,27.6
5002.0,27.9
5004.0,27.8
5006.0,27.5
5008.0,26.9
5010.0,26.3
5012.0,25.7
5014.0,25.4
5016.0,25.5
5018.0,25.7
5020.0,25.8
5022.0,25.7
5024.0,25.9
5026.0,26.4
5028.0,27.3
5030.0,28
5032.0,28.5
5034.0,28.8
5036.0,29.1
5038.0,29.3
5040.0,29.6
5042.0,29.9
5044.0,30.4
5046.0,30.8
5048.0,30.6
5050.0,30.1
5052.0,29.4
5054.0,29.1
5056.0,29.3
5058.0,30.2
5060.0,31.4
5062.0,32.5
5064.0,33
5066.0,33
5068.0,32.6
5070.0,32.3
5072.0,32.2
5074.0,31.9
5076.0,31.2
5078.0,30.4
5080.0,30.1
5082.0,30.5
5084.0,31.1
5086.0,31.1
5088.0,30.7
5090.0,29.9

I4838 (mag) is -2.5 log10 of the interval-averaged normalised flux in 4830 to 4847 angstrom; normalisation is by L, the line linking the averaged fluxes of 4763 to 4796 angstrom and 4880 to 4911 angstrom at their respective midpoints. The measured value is 0.36 mag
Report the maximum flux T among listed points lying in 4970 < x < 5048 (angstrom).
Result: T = 30.8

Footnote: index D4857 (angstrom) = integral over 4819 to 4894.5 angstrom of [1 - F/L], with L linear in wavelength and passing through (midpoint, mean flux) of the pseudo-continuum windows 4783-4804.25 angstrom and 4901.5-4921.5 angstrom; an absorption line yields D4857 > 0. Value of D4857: 8.8 angstrom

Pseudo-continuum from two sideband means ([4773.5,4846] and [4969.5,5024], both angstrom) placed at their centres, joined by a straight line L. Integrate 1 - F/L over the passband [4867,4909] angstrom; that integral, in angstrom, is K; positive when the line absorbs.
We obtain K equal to -2.99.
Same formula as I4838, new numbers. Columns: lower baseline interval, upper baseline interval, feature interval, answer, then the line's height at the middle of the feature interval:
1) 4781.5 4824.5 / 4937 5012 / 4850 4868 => -0.04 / 23.3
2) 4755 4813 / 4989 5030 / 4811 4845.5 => 0.15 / 22.6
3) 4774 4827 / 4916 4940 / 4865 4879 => -0.09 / 22.9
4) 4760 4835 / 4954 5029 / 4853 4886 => -0.05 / 23.5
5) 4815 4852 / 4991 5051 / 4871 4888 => -0.13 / 21.2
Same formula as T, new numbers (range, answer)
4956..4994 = 28.7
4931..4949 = 25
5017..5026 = 26.4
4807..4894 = 25.9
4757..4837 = 23.6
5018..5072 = 33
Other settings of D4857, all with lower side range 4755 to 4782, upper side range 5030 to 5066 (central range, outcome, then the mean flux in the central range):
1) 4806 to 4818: 0.4 angstrom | 21.8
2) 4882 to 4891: 0.5 angstrom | 23.6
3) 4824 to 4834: 1.4 angstrom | 19.9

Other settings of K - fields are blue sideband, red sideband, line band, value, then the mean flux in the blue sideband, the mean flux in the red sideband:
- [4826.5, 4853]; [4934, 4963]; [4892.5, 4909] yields -3.67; 18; 24.4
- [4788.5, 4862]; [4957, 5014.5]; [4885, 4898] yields -0.70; 20.8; 26.8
